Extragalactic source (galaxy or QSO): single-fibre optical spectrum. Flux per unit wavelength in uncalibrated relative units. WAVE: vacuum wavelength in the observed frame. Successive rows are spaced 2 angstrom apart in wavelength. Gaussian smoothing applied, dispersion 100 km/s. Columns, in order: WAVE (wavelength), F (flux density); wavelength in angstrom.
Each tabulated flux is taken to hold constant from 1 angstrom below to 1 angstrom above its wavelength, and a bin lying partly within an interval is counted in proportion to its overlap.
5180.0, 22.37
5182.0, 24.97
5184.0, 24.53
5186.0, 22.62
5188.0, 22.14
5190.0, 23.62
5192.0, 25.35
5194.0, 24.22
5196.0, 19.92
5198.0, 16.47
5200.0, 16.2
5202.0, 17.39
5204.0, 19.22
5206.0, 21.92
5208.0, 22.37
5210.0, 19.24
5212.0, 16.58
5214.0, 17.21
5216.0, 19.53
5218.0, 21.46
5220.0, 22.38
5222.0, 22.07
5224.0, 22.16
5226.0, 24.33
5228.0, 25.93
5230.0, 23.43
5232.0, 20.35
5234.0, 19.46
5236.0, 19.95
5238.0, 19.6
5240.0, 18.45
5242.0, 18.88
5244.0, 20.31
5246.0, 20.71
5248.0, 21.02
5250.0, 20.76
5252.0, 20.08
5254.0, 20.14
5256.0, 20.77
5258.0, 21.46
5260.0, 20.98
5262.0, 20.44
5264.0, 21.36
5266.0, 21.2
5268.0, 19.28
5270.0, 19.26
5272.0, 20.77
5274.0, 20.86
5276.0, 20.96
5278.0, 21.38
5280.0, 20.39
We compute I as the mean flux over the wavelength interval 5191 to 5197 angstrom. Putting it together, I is 23.2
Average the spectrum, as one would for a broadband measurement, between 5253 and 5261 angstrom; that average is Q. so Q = 20.8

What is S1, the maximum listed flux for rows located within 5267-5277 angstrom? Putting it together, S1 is 20.96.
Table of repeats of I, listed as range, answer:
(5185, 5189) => 22.4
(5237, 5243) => 19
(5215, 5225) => 21.5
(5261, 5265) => 20.9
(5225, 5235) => 22.7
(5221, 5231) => 23.6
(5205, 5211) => 21.2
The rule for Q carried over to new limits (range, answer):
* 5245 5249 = 20.9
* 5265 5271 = 19.9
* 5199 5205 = 17.6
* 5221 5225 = 22.1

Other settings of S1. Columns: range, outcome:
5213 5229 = 25.93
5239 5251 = 21.02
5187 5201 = 25.35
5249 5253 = 20.76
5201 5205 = 19.22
